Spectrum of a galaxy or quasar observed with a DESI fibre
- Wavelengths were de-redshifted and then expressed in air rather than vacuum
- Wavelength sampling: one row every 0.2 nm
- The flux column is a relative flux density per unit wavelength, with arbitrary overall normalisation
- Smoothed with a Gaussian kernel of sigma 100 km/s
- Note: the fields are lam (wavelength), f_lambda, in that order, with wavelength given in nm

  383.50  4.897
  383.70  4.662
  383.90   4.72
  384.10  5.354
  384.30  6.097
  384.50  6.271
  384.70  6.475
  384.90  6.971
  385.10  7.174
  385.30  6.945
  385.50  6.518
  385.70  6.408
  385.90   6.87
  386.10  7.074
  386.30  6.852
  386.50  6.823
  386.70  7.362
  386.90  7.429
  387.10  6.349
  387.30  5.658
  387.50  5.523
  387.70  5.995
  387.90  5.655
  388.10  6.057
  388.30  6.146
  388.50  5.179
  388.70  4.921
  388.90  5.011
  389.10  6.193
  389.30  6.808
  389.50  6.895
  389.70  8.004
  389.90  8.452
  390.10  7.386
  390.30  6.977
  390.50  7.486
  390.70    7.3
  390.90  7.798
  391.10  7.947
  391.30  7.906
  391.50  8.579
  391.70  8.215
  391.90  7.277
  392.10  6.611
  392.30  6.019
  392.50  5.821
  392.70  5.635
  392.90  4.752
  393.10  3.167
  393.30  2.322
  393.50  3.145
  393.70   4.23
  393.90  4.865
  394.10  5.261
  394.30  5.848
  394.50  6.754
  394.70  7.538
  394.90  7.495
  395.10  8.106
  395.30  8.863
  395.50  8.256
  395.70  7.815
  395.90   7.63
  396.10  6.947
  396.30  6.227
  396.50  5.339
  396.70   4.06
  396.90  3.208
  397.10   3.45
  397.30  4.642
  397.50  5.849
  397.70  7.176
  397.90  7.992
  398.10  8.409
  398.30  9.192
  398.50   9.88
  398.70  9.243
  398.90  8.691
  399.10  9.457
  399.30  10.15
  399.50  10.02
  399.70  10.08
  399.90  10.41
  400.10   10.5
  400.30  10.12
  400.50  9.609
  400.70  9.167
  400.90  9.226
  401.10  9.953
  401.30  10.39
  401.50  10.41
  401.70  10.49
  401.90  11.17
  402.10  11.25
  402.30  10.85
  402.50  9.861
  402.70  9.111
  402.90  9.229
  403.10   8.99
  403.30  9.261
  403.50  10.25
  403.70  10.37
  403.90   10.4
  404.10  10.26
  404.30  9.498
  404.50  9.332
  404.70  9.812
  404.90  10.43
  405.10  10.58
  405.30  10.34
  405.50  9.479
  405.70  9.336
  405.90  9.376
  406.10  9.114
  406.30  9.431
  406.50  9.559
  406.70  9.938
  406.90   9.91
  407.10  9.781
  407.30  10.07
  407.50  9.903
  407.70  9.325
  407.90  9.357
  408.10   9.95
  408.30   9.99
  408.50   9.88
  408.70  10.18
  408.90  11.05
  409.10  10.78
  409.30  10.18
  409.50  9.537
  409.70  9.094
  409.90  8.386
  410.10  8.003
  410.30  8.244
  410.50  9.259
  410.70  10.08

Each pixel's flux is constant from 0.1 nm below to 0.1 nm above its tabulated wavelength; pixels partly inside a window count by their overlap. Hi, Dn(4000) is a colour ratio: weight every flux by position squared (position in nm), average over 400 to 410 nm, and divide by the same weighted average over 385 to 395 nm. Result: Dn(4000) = 1.67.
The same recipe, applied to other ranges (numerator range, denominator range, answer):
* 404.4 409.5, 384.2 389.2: 1.73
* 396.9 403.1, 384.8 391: 1.46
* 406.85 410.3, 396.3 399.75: 1.38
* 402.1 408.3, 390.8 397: 1.66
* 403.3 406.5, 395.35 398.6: 1.54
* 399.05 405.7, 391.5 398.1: 1.72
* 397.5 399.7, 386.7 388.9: 1.59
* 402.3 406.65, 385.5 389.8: 1.67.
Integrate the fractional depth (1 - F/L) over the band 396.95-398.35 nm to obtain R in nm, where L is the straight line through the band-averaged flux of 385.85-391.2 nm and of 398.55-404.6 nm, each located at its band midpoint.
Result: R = 0.39 nm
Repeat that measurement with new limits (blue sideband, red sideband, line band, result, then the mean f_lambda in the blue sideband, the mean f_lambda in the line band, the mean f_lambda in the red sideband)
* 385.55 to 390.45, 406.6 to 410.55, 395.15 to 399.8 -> 0.273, 6.51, 7.51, 9.65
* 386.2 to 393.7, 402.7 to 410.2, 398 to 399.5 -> -0.218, 6.34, 9.34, 9.73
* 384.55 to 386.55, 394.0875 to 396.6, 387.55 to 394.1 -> 0.739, 6.8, 6.19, 7.15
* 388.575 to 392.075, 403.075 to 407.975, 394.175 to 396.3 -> 0.161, 7.22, 7.44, 9.78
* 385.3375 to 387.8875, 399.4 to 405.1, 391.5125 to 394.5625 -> 0.975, 6.55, 5.4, 10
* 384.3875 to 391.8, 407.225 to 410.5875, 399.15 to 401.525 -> -0.432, 6.8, 9.98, 9.6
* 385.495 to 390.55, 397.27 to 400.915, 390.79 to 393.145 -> 0.209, 6.53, 6.73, 9.01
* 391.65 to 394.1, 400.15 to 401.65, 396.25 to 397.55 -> 0.505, 5.11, 4.58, 9.88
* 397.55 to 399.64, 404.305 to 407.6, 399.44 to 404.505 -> -0.375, 8.97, 10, 9.77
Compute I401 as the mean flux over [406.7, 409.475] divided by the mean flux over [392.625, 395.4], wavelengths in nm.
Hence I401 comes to 1.80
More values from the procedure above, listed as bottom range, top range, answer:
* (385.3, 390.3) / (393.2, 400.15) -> 1.09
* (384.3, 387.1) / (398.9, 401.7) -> 1.46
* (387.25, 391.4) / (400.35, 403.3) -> 1.50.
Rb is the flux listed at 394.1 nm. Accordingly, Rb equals 5.261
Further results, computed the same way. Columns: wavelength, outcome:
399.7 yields 10.08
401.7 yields 10.49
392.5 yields 5.821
